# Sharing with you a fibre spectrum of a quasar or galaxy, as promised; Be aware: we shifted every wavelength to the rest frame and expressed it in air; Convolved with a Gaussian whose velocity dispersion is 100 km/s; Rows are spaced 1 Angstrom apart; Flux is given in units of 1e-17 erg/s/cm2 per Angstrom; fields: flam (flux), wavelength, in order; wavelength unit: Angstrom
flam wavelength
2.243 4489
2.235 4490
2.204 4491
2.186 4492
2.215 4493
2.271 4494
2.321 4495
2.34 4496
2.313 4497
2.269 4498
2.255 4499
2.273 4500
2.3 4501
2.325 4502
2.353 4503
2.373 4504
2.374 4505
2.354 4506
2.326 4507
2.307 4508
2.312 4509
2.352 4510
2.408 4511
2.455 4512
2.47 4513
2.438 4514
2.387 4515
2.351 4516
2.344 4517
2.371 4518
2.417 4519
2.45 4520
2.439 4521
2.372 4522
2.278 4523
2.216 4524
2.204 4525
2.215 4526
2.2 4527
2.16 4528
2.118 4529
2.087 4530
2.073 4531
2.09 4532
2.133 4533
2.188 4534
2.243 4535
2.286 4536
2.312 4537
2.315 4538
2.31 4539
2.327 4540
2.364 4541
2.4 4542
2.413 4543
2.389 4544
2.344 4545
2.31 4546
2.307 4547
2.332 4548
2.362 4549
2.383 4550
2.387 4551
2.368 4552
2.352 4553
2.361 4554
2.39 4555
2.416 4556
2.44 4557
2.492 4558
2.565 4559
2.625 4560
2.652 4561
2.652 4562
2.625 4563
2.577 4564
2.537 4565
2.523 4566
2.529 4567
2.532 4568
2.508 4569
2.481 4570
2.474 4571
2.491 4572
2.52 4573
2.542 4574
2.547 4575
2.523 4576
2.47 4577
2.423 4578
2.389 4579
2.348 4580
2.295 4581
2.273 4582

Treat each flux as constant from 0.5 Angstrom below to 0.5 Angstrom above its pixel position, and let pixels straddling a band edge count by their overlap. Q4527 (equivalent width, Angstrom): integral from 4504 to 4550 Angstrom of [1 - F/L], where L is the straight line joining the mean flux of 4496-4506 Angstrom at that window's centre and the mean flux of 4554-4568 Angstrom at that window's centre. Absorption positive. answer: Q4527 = 1.9 Angstrom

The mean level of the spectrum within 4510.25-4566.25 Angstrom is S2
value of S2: 2.36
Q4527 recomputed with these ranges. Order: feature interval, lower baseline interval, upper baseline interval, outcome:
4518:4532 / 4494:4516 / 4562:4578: 0.9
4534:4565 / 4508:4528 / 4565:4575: 0.5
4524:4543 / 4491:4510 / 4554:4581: 1.4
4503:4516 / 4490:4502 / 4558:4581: -0.4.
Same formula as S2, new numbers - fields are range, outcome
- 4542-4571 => 2.46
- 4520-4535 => 2.21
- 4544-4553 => 2.35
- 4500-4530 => 2.33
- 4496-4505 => 2.31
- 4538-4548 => 2.35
